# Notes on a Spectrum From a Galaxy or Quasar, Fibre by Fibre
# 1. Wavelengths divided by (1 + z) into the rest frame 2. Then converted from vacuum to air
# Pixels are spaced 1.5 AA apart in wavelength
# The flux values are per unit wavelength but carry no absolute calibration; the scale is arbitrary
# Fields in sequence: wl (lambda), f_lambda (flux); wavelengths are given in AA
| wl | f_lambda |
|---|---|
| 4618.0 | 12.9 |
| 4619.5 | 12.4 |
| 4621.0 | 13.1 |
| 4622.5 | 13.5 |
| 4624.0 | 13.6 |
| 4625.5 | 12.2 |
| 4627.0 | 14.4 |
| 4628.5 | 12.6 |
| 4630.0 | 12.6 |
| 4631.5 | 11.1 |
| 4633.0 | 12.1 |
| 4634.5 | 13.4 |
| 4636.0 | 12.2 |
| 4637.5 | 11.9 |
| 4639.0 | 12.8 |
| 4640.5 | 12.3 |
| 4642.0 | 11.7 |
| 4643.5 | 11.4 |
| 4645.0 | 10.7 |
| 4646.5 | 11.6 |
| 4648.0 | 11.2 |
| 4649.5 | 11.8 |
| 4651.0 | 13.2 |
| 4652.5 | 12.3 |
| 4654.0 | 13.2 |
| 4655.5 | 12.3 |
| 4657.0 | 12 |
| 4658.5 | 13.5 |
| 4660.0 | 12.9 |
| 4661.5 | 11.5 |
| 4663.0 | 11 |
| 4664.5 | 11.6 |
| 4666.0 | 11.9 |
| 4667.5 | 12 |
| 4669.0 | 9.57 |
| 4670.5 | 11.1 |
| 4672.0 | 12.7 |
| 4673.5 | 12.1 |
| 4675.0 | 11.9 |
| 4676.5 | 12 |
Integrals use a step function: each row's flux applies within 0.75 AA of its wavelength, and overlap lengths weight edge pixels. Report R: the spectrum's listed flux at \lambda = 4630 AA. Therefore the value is 12.6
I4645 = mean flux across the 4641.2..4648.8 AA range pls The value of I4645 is 11.3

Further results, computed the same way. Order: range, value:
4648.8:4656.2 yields 12.6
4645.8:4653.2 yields 12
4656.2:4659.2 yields 12.7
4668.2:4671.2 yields 10.4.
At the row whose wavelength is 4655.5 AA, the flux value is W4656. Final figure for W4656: 12.3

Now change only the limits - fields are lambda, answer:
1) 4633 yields 12.1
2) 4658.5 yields 13.5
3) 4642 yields 11.7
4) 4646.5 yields 11.6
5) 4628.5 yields 12.6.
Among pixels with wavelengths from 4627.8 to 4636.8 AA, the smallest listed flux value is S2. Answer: 11.1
